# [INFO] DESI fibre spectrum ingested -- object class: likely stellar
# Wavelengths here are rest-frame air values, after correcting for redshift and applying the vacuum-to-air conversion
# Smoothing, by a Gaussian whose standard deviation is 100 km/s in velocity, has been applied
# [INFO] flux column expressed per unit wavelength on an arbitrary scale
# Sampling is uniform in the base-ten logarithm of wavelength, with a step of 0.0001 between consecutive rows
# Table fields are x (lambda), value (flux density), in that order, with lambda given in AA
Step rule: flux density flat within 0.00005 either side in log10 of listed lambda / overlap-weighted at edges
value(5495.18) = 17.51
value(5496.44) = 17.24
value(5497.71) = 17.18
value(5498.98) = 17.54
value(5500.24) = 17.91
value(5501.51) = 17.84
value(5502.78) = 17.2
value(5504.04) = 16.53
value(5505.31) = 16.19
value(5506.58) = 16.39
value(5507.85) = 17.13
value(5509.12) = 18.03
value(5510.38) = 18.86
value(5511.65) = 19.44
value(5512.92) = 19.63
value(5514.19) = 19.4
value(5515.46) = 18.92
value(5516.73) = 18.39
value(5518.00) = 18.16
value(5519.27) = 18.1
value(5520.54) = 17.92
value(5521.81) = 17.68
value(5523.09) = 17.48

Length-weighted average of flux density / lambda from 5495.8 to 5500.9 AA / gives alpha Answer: 17.5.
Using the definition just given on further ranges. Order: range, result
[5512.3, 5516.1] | 19.3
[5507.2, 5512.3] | 18.4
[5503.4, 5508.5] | 16.6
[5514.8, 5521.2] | 18.3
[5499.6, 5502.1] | 17.9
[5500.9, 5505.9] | 16.9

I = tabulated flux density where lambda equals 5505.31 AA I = 16.19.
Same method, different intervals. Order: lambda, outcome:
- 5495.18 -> 17.51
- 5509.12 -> 18.03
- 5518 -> 18.16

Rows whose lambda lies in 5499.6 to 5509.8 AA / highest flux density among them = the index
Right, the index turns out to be 18.03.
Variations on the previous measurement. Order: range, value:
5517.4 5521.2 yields 18.16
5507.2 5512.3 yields 19.44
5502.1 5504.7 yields 17.2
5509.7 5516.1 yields 19.63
